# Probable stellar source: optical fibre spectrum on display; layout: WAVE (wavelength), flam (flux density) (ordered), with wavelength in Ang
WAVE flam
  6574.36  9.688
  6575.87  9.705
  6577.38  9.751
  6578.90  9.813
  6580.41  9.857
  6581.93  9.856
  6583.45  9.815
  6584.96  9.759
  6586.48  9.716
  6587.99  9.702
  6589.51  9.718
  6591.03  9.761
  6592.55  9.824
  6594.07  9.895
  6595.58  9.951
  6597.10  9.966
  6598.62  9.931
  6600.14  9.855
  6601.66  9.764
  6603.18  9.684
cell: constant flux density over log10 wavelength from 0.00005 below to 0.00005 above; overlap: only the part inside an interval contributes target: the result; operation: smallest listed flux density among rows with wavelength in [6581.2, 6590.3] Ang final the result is 9.702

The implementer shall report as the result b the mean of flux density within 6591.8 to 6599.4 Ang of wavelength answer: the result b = 9.92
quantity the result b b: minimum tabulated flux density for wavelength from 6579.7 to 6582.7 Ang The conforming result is 9.856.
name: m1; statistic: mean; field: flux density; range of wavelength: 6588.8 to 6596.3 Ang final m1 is 9.83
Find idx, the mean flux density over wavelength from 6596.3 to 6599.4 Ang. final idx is 9.94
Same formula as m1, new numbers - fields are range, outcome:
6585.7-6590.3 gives 9.71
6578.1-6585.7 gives 9.82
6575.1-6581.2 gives 9.79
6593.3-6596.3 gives 9.94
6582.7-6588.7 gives 9.76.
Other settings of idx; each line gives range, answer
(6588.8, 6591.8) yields 9.72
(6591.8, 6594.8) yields 9.85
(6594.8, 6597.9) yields 9.98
